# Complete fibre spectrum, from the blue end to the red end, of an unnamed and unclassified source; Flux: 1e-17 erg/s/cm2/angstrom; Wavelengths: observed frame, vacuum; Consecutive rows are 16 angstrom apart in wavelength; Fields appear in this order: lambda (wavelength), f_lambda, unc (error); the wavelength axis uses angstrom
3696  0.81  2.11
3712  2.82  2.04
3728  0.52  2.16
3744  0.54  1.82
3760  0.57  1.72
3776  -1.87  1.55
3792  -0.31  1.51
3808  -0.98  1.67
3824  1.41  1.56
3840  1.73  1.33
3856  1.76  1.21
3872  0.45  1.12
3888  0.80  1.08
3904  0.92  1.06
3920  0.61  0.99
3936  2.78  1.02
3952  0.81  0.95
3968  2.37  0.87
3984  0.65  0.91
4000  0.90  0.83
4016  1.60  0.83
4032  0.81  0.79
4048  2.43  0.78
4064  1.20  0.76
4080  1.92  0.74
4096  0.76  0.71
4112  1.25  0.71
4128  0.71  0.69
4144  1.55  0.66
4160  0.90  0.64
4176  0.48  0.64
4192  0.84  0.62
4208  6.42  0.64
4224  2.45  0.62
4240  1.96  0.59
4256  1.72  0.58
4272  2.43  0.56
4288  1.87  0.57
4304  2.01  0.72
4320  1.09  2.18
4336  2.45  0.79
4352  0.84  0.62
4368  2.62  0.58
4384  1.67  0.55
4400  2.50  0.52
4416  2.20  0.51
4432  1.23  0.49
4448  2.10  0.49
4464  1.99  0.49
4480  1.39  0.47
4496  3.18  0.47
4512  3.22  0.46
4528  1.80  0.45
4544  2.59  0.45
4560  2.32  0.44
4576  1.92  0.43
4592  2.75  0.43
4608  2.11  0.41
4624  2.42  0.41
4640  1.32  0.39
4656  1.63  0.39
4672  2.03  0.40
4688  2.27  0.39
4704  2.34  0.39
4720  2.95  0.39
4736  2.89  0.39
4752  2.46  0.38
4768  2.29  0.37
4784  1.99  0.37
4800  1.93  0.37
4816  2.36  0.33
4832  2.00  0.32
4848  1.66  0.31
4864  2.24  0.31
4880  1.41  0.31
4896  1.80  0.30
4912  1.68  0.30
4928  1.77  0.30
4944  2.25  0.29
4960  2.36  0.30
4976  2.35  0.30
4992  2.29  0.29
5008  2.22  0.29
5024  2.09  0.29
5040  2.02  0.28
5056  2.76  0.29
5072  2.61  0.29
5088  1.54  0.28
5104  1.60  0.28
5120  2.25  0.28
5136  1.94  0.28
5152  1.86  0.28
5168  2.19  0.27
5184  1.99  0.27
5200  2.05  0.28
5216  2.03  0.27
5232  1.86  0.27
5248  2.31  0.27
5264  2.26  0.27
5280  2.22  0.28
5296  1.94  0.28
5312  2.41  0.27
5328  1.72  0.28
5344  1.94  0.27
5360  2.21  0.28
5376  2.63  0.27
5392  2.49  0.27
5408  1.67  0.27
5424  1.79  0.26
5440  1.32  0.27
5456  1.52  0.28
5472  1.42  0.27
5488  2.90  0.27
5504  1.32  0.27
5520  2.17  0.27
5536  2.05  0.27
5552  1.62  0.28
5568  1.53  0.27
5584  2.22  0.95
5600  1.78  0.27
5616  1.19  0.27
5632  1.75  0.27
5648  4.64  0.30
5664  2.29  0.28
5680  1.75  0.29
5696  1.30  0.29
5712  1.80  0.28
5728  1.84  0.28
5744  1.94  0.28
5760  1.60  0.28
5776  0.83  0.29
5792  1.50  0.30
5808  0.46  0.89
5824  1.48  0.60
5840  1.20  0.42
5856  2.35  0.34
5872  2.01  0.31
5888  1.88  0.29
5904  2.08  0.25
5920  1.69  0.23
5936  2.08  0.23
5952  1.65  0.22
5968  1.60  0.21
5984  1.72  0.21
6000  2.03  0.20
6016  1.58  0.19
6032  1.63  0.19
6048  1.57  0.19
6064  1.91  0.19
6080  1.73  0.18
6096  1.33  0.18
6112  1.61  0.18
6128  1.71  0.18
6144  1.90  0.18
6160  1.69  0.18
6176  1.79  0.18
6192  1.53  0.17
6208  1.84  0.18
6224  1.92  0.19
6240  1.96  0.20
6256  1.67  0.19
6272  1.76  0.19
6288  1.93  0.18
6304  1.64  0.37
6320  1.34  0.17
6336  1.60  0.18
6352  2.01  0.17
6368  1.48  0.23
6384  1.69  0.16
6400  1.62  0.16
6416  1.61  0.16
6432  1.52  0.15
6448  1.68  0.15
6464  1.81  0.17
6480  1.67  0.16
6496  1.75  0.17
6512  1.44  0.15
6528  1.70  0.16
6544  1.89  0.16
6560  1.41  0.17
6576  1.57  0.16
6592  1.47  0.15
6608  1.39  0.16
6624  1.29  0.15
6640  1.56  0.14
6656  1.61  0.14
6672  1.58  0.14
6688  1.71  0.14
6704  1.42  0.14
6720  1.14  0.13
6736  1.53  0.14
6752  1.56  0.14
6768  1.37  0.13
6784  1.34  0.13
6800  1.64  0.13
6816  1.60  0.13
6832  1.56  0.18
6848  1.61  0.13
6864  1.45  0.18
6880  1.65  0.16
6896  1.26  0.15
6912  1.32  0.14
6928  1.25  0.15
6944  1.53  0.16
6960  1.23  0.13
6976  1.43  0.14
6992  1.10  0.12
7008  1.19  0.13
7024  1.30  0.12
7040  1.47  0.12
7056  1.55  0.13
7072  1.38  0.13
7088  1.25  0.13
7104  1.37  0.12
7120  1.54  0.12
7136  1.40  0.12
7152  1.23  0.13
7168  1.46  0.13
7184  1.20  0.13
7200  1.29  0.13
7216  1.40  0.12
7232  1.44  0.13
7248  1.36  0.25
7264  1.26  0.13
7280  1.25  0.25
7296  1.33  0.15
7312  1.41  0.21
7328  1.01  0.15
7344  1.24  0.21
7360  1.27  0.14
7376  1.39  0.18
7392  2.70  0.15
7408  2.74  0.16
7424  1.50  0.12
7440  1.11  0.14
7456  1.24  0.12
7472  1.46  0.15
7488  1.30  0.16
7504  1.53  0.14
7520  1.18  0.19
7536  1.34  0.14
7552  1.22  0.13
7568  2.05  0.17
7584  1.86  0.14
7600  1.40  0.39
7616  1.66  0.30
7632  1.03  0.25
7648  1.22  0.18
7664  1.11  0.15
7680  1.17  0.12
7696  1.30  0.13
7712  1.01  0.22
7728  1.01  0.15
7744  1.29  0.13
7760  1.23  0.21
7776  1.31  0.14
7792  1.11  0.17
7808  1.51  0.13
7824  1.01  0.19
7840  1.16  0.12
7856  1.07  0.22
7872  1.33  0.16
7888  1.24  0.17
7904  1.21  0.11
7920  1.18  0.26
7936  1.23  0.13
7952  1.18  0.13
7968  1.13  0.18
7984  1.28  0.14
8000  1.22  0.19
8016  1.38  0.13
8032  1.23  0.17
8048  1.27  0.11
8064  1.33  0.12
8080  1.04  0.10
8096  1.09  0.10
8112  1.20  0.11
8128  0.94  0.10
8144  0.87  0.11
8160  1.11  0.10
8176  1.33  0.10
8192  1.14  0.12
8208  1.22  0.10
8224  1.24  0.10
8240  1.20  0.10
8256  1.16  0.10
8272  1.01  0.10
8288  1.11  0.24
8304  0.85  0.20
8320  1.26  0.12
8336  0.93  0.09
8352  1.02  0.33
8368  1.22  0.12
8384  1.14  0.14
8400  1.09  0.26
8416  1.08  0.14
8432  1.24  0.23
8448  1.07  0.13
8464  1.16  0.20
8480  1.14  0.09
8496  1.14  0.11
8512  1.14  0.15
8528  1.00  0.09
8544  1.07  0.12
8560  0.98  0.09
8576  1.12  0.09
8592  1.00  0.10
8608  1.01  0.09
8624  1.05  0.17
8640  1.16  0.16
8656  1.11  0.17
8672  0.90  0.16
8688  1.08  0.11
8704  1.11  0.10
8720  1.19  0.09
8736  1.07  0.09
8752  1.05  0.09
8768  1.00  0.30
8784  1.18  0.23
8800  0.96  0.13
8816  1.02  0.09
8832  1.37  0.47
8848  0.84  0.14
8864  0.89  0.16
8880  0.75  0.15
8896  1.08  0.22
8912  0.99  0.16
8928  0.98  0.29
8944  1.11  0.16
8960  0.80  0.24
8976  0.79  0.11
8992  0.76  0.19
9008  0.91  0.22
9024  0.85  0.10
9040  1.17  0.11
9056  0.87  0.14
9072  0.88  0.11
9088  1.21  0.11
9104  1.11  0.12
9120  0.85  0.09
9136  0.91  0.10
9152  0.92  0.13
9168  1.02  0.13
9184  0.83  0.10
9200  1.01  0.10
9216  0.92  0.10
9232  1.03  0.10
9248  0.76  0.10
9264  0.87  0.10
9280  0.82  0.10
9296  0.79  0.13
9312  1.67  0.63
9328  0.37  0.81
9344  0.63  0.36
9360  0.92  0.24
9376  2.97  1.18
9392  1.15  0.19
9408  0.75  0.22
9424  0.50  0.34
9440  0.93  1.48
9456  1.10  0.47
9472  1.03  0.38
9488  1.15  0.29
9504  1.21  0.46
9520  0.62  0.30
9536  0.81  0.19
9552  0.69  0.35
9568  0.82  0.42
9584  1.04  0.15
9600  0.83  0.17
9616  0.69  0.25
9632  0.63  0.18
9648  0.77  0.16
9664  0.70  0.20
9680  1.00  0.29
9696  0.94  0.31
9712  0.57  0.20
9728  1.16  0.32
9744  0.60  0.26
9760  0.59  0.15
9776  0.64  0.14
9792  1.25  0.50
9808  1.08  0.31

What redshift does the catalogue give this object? 0.13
